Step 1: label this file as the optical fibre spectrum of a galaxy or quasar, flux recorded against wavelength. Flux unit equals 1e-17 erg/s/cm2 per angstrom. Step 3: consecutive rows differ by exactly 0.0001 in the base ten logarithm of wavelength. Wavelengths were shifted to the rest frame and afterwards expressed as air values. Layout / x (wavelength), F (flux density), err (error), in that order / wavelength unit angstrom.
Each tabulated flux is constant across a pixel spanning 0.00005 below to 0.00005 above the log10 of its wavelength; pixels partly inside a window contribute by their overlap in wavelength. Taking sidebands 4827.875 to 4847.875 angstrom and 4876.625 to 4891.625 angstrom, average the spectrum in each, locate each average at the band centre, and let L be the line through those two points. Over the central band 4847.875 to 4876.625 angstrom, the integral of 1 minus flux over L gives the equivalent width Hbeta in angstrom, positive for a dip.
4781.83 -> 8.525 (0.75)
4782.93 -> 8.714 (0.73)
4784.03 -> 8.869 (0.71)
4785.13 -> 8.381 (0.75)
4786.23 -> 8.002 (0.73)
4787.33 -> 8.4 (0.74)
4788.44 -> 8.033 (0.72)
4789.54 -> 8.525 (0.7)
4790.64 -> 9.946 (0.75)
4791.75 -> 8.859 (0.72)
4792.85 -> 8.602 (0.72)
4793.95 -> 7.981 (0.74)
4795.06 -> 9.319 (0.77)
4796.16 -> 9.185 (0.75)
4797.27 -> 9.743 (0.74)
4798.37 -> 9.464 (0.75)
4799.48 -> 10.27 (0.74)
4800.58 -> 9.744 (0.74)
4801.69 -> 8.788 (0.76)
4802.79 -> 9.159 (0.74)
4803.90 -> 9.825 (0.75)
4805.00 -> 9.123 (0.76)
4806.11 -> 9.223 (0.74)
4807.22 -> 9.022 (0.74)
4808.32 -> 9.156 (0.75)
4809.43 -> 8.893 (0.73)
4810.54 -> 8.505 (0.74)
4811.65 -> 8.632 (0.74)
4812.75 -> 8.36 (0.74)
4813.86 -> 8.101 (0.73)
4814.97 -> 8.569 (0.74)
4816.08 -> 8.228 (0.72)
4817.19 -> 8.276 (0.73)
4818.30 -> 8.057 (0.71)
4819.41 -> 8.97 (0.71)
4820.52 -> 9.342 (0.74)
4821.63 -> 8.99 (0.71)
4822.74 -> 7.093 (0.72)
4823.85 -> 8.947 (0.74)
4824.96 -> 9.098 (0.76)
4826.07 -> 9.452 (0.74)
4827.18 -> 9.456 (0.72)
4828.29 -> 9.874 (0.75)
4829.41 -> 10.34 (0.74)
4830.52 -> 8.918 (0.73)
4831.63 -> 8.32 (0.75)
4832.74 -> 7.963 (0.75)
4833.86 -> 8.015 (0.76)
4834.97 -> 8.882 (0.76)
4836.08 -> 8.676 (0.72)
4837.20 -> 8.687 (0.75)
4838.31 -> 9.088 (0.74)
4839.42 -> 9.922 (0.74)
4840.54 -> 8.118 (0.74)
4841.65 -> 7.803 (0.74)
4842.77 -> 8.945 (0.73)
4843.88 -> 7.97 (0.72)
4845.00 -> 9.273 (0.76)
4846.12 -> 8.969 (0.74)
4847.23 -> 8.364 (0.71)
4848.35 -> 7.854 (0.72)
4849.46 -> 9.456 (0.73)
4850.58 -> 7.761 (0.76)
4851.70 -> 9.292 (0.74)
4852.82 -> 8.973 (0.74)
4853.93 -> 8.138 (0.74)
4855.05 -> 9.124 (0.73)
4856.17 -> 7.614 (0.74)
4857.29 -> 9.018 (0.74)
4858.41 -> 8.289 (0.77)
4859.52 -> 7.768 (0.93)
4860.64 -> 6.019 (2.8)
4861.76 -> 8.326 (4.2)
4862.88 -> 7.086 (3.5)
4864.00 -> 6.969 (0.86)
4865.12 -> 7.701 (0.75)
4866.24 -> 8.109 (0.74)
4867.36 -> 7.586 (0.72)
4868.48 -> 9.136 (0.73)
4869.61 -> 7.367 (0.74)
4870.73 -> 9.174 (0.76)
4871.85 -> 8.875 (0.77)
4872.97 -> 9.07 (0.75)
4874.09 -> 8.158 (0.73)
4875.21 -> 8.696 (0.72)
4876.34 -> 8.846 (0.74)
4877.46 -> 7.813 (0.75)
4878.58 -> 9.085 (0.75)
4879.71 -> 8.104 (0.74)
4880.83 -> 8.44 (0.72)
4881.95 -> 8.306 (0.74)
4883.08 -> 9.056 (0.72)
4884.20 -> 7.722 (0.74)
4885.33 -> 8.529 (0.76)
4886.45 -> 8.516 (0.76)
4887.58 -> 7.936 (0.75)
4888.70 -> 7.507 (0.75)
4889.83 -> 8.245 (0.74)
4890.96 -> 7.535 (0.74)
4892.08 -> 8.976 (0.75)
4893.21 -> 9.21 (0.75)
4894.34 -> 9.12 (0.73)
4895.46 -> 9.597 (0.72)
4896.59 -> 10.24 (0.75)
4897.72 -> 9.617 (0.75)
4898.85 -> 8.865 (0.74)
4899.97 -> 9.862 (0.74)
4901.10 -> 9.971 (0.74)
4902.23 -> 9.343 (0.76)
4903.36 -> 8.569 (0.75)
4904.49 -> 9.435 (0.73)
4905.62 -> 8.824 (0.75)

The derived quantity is 0.8 angstrom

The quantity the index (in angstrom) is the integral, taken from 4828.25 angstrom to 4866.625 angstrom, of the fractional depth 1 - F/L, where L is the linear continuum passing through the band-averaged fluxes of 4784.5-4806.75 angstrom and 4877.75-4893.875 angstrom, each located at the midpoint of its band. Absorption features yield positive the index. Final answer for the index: 1.0 angstrom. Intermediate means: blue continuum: 9.03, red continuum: 8.36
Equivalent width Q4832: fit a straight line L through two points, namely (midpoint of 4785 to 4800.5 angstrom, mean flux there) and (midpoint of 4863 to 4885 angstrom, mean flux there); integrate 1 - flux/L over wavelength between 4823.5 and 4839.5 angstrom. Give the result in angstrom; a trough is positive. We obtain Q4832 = -0.70 angstrom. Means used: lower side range 8.95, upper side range 8.3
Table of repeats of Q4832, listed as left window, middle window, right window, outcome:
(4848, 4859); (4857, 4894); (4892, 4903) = 3.3 angstrom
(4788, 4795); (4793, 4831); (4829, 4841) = -1.1 angstrom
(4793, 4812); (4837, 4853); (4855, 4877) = -0.4 angstrom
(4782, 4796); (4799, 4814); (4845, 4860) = -0.8 angstrom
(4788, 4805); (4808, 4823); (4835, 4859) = 0.7 angstrom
